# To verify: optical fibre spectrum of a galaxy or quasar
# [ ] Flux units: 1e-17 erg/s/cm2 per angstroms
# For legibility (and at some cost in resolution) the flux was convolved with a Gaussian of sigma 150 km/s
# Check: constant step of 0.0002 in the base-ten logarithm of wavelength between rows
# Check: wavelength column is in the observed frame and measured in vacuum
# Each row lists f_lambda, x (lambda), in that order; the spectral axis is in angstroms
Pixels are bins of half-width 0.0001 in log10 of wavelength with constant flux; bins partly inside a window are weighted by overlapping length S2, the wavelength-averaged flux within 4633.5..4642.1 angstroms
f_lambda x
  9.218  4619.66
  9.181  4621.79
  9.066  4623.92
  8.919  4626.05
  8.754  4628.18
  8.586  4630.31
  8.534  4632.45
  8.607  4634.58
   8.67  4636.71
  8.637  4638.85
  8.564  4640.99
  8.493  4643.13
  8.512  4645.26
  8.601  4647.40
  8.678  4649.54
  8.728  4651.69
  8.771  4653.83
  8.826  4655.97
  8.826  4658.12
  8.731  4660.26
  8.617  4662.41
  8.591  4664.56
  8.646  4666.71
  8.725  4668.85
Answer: 8.62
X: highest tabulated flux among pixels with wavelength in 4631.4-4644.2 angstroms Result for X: 8.67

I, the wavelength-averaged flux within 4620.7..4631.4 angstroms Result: 8.89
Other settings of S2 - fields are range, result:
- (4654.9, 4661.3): 8.8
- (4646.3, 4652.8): 8.66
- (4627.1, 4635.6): 8.62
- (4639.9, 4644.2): 8.54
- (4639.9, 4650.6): 8.57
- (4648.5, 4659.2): 8.76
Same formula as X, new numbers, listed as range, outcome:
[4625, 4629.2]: 8.919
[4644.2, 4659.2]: 8.826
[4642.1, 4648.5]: 8.601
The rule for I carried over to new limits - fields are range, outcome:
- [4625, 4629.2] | 8.84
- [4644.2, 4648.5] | 8.56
